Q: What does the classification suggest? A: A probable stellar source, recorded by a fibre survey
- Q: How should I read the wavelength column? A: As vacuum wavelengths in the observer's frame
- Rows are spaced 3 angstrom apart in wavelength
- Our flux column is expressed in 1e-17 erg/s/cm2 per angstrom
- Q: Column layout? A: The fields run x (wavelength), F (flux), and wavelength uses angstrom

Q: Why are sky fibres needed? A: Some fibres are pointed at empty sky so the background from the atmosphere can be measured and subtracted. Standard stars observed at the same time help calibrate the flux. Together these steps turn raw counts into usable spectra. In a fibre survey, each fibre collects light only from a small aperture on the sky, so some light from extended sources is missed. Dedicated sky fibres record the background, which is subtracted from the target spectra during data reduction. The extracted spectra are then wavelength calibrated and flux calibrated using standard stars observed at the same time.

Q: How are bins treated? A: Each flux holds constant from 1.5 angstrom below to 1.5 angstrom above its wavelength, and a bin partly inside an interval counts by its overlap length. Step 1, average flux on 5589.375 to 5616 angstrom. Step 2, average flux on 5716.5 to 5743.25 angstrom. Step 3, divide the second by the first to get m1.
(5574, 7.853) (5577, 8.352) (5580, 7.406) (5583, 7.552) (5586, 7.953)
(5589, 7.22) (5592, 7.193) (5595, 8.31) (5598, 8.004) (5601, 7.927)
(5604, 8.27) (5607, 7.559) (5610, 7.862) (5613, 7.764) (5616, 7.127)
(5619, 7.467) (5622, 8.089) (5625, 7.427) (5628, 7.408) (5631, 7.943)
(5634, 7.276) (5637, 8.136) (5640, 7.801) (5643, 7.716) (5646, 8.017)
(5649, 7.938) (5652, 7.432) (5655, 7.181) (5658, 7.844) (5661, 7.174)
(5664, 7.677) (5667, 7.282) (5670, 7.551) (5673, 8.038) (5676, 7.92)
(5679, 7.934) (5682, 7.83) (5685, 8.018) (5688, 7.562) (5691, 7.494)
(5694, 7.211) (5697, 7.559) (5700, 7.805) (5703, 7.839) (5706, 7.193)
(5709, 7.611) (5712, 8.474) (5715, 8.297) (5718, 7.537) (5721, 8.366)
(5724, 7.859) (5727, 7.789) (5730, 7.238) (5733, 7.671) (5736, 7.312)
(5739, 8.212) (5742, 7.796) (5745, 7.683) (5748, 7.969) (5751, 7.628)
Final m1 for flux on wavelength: 0.99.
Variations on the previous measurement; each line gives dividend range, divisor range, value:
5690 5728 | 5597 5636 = 1.01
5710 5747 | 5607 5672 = 1.03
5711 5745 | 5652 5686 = 1.02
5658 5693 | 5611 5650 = 1.00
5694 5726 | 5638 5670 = 1.03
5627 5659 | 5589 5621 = 1.00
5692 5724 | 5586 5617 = 1.01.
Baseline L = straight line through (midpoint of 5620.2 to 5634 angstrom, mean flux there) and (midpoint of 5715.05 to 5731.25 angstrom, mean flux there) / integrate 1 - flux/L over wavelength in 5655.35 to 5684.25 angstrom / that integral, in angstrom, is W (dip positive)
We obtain 0.2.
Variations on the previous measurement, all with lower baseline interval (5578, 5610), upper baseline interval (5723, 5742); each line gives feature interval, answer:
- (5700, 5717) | -0.4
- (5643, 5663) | 0.3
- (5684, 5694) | 0.1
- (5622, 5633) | 0.1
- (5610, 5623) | 0.2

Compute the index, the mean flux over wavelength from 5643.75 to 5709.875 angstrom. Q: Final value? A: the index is 7.64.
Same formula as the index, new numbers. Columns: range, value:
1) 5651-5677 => 7.56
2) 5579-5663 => 7.68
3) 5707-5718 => 8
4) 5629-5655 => 7.74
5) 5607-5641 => 7.66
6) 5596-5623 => 7.79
